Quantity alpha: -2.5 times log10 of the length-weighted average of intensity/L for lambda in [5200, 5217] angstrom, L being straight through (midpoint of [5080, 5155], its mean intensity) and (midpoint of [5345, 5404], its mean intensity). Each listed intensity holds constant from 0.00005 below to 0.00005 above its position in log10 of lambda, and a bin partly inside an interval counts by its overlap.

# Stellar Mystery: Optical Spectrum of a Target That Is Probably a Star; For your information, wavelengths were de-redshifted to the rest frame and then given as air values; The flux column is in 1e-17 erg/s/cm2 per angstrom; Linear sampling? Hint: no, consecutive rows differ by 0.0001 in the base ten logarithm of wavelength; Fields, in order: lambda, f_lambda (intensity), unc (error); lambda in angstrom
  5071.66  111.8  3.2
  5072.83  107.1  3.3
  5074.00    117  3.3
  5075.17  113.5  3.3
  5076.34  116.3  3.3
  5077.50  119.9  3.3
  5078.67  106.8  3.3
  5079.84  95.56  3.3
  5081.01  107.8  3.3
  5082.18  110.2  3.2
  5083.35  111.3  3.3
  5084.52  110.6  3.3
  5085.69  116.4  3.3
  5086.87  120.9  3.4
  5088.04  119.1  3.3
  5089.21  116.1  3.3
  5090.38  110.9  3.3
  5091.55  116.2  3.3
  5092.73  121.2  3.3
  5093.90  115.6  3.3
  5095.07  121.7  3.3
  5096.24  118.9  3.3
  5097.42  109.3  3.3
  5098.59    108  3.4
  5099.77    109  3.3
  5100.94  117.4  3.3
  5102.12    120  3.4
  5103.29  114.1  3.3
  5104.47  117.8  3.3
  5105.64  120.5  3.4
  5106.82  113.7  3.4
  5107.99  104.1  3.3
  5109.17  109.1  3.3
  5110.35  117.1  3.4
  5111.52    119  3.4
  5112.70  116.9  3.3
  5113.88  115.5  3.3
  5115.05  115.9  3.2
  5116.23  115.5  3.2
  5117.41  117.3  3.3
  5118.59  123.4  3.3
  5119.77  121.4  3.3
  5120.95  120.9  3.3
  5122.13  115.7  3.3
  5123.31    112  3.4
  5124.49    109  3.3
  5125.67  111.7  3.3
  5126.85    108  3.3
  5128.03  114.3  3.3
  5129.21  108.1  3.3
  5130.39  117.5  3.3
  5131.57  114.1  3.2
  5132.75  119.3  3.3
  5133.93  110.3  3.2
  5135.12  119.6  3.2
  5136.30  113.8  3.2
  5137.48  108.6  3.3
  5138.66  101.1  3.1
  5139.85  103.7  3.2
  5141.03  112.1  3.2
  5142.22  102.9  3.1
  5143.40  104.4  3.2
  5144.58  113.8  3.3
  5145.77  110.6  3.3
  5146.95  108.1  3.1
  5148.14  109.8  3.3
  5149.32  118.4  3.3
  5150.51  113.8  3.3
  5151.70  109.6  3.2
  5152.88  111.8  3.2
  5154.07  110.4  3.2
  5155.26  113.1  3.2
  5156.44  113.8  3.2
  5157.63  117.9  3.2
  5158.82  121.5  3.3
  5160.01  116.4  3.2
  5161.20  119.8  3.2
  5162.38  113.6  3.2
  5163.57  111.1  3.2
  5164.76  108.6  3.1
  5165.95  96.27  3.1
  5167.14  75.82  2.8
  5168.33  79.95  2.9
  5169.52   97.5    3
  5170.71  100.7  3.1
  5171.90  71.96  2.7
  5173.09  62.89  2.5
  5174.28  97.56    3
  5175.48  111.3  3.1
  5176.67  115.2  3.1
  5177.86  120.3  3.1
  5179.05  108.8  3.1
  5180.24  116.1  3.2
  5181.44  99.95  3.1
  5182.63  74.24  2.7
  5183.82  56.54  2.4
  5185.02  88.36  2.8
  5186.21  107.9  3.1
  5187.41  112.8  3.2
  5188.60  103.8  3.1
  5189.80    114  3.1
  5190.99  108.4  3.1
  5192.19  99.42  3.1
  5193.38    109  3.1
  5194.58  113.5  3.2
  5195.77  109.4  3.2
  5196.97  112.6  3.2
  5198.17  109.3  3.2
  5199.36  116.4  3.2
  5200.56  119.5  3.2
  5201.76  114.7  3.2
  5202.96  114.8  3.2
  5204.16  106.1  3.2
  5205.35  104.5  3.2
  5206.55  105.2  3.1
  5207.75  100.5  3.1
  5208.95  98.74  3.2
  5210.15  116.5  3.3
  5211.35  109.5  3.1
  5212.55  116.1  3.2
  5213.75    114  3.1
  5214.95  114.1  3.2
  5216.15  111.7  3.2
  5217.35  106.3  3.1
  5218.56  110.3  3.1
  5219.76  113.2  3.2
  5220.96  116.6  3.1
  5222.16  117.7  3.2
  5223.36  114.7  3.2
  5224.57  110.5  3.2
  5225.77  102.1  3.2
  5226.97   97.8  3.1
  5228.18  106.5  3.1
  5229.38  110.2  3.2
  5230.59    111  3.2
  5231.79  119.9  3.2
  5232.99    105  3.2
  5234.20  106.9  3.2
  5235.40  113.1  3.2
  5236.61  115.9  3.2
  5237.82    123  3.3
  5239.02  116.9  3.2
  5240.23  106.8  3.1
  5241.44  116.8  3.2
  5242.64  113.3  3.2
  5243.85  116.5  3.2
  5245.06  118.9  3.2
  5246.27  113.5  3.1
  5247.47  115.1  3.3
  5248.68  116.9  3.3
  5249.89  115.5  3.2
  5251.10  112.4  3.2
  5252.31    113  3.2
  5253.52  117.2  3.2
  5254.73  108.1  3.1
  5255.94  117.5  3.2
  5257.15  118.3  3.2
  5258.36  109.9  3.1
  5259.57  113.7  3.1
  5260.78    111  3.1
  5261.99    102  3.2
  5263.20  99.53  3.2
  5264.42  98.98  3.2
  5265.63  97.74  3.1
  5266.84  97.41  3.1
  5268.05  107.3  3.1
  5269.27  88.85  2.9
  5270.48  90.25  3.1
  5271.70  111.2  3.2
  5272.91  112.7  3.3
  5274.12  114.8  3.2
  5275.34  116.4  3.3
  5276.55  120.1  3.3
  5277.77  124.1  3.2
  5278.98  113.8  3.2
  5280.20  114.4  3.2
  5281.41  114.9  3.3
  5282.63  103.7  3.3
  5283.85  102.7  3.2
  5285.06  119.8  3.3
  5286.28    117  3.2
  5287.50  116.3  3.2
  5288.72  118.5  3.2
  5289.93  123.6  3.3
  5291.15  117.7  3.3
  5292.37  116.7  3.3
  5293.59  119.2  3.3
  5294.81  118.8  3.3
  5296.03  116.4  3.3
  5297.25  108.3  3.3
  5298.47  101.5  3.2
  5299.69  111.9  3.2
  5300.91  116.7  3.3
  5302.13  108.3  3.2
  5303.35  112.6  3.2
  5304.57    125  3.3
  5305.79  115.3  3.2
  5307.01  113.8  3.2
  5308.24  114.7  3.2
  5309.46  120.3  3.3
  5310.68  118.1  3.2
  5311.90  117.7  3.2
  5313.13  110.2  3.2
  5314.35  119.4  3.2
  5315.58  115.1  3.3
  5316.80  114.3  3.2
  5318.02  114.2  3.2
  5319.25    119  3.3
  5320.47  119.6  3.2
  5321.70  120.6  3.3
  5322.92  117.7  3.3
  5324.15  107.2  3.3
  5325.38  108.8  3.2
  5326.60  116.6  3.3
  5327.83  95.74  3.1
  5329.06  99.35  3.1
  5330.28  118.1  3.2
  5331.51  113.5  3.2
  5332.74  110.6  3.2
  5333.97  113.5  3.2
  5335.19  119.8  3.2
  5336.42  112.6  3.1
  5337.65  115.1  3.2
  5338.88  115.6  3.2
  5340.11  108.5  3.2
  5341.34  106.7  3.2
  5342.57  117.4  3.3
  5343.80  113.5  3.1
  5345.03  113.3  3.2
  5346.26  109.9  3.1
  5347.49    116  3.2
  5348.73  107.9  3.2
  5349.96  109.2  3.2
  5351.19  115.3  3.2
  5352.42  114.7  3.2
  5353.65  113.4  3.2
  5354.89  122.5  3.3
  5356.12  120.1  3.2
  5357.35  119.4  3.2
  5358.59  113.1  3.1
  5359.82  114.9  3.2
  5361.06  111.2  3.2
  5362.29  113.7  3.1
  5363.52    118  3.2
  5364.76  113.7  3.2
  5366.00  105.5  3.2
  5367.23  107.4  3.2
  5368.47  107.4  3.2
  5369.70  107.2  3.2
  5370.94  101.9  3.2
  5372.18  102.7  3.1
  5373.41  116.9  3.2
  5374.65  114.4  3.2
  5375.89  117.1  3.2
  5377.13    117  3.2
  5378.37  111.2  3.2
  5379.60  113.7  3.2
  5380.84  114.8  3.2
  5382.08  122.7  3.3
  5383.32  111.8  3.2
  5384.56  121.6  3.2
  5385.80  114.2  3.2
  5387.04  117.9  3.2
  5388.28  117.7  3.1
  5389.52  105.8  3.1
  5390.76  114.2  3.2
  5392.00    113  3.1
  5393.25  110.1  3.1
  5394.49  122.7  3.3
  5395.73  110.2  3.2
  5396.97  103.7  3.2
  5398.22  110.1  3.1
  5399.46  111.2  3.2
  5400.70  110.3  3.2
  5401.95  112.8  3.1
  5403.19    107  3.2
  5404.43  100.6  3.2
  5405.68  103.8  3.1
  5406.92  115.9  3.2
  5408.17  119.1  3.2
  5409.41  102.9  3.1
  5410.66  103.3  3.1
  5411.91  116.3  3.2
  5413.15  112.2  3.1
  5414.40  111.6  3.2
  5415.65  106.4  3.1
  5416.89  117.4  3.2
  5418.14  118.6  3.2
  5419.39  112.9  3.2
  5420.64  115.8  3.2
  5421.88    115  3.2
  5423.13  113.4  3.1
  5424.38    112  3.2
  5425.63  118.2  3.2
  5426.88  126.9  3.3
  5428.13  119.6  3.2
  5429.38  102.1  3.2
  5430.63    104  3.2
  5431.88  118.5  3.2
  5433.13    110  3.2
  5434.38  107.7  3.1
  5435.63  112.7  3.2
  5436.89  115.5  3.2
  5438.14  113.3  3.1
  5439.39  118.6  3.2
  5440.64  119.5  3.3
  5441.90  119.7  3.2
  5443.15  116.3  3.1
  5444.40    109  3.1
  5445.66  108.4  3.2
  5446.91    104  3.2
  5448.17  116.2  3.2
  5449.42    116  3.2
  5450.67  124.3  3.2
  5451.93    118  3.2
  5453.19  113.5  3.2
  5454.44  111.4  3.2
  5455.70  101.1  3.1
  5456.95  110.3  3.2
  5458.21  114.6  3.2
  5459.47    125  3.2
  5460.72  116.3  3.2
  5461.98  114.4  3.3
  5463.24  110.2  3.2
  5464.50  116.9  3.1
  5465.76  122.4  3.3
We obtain 0.03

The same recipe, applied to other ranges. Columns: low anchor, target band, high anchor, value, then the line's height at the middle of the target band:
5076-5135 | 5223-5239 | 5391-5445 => 0.03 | 114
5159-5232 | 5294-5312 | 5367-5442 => -0.05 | 109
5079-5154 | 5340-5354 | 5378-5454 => 0.01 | 113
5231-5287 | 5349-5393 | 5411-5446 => 0.00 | 113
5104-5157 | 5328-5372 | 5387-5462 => 0.01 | 113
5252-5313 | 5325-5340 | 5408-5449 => 0.01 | 113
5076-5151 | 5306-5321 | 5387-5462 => -0.03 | 113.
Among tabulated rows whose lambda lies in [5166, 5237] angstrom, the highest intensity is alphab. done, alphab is 120.3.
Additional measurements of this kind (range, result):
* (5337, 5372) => 122.5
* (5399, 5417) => 119.1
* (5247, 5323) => 125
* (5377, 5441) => 126.9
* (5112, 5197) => 123.4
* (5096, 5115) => 120.5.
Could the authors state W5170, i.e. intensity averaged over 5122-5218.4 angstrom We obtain 107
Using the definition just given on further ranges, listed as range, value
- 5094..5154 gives 113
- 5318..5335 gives 113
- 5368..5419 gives 112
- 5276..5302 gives 115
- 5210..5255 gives 113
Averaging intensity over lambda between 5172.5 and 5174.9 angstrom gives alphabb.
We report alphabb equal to 80.2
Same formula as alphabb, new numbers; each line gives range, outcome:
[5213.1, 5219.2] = 111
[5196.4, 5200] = 113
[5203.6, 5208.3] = 104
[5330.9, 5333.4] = 112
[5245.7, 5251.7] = 115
